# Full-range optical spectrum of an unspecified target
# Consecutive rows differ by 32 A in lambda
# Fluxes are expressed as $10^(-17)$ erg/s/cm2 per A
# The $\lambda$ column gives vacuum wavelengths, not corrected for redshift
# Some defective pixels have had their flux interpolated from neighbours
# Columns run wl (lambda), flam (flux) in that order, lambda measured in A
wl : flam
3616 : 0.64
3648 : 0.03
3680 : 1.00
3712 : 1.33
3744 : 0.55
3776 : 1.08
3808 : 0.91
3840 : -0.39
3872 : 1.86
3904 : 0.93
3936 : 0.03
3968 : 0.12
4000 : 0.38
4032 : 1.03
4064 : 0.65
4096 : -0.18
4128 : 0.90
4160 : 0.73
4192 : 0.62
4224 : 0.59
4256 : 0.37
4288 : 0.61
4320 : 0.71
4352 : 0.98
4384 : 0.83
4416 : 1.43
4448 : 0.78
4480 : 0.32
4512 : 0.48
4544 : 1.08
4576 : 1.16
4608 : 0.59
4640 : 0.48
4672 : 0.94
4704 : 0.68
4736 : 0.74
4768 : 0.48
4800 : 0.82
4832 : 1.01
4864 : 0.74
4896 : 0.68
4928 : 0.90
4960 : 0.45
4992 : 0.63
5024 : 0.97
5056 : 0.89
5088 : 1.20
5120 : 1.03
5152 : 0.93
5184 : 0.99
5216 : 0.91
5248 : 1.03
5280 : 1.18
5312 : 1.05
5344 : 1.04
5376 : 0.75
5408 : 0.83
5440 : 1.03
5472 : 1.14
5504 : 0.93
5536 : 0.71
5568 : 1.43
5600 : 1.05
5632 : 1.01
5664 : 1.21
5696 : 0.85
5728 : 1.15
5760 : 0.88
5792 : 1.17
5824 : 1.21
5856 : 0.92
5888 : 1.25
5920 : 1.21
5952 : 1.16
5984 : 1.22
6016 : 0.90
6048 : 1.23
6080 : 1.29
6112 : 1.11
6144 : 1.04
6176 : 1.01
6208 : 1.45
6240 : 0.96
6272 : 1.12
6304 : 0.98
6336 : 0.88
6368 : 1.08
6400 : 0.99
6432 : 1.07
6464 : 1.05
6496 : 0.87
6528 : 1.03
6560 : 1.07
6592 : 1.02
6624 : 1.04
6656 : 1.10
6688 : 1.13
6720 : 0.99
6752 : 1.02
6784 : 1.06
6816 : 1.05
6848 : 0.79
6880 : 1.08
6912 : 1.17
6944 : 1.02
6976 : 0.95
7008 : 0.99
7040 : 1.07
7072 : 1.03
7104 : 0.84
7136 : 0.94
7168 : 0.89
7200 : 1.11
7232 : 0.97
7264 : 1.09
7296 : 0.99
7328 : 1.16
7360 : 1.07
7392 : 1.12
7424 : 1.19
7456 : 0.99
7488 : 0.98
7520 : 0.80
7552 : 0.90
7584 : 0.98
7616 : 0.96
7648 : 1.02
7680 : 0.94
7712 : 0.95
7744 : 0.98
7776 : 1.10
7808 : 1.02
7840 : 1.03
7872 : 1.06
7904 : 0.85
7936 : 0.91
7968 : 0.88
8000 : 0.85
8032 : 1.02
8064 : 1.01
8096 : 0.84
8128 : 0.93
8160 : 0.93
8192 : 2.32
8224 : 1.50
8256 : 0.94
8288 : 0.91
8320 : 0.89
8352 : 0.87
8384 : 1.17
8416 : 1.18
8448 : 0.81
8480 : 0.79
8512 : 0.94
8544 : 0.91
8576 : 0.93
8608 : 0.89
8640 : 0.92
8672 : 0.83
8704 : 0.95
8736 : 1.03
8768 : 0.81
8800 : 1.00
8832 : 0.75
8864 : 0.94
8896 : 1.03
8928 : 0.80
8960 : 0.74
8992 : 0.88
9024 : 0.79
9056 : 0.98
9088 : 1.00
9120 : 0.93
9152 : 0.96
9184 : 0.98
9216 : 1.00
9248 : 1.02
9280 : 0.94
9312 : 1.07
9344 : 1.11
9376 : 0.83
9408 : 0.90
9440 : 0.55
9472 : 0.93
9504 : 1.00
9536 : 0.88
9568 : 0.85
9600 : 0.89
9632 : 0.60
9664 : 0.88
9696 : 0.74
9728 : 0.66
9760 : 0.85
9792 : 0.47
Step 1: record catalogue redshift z 0.250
